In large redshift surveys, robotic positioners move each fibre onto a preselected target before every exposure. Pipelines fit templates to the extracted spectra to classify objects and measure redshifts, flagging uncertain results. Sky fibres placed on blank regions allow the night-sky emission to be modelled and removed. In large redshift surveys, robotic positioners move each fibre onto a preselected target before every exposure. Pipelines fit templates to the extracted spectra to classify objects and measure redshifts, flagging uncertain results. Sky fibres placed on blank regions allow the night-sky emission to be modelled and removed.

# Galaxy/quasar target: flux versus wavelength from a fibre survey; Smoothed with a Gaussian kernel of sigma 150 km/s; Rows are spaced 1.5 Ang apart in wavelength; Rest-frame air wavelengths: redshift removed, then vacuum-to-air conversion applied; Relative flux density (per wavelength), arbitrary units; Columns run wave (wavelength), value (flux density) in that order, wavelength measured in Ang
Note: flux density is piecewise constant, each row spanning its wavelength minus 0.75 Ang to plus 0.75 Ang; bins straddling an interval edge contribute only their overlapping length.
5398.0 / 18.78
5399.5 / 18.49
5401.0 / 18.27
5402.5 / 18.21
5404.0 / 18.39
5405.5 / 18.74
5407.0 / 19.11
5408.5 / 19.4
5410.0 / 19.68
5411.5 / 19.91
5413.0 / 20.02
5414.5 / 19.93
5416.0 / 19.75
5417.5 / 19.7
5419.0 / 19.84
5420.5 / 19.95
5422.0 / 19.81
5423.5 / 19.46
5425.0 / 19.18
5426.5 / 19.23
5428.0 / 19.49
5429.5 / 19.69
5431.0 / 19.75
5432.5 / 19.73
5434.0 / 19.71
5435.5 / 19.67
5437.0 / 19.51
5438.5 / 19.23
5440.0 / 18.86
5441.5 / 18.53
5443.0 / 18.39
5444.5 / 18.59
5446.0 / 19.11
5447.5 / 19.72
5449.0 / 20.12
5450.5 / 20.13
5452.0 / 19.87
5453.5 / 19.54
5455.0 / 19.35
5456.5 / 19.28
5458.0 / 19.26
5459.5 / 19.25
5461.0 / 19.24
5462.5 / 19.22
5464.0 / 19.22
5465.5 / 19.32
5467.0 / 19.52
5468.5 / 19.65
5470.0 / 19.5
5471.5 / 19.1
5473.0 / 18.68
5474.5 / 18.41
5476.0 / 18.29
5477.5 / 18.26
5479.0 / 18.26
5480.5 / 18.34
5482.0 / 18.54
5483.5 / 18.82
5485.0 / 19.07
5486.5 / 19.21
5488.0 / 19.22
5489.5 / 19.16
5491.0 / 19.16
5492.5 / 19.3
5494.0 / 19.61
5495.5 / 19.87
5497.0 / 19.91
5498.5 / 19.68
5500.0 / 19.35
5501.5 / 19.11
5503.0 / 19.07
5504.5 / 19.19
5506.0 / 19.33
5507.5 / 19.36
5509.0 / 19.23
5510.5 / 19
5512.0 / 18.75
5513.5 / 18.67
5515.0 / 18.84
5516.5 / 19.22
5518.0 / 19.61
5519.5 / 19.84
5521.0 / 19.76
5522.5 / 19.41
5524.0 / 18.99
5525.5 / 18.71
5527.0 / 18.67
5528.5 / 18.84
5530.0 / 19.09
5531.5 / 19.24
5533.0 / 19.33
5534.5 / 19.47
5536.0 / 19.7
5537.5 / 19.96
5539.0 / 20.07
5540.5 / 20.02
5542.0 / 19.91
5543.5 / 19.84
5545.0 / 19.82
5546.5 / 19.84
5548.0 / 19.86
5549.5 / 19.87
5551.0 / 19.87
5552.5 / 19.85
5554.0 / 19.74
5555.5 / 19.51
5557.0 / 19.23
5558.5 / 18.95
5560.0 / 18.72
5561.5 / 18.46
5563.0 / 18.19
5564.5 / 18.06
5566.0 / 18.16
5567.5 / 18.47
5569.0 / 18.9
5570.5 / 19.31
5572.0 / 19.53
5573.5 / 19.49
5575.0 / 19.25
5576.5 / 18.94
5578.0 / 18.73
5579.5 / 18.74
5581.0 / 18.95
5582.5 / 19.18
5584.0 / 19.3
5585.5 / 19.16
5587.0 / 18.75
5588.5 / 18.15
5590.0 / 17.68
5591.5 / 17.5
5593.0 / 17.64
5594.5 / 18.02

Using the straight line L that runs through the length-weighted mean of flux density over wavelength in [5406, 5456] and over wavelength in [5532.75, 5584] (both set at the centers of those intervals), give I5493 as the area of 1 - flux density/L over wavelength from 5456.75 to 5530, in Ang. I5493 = 1.0 Ang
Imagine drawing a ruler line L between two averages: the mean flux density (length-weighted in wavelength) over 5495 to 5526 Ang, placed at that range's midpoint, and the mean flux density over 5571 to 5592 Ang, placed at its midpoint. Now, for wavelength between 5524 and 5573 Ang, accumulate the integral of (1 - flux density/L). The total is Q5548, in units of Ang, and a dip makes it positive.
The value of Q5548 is -0.6 Ang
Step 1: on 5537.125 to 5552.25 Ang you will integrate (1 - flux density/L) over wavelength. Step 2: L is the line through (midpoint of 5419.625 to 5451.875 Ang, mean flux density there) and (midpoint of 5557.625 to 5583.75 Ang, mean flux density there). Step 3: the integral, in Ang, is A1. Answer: -0.8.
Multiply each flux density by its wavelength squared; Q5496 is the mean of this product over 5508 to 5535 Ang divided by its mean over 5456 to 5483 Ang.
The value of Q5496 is 1.0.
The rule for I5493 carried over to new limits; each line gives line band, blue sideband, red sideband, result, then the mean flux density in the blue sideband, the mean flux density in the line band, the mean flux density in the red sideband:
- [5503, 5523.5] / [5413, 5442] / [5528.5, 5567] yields 0.2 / 19.5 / 19.2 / 19.4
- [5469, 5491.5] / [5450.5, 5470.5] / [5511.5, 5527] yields 0.6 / 19.4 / 18.8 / 19.2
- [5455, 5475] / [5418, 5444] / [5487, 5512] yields 0.2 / 19.4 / 19.2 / 19.3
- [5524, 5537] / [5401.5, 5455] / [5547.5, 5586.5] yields 0.0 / 19.4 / 19.1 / 19.1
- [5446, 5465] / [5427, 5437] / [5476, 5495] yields -0.2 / 19.6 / 19.5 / 18.9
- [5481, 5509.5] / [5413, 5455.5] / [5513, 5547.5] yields 0.3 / 19.5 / 19.3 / 19.4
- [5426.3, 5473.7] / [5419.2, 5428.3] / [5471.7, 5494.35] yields -0.3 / 19.5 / 19.4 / 18.8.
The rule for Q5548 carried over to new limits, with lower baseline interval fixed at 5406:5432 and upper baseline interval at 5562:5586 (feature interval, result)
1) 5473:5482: 0.5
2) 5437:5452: 0.2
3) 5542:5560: -0.6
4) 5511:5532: 0.0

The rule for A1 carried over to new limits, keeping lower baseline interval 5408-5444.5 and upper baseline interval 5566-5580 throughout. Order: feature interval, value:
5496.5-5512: -0.04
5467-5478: 0.25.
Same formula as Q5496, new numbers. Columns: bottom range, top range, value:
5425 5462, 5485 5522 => 1.02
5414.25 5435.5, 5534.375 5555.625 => 1.05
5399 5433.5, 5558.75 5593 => 1.02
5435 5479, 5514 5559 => 1.05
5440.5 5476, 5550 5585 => 1.03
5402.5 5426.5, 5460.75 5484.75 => 0.99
